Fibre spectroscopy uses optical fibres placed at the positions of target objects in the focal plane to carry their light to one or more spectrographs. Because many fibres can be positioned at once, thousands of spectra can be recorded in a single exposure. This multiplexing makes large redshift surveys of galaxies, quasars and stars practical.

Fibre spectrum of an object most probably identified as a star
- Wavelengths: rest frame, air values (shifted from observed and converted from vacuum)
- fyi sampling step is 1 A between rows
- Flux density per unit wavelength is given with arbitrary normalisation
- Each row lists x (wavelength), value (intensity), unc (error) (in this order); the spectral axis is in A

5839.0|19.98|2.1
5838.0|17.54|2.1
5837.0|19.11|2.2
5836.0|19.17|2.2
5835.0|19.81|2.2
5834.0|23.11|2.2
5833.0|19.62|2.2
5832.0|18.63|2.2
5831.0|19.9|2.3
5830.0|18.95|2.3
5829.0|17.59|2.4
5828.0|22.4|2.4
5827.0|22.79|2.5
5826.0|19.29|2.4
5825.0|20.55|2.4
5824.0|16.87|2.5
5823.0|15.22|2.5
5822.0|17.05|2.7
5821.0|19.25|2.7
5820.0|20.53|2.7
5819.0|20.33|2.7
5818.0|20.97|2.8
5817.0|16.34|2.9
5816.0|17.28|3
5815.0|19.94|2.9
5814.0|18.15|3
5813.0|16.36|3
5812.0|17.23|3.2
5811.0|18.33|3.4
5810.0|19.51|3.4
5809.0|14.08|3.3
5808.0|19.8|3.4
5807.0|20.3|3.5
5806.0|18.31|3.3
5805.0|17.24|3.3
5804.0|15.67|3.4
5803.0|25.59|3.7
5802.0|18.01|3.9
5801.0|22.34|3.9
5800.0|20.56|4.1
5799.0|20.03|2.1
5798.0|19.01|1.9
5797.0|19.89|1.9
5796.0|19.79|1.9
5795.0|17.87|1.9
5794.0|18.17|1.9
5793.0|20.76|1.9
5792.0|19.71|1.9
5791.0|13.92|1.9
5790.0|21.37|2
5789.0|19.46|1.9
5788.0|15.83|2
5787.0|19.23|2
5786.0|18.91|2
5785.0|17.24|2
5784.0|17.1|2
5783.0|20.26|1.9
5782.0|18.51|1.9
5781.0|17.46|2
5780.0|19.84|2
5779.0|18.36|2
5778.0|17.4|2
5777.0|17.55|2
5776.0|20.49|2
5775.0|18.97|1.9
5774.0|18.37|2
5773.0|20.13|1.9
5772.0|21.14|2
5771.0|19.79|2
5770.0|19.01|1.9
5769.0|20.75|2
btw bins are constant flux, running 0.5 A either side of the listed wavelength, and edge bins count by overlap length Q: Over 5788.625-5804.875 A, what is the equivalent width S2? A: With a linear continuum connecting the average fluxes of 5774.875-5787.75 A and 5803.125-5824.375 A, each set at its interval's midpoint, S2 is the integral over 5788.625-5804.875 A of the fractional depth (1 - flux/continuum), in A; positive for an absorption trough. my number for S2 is -1.0 A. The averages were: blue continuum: 18.5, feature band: 19.5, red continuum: 18.2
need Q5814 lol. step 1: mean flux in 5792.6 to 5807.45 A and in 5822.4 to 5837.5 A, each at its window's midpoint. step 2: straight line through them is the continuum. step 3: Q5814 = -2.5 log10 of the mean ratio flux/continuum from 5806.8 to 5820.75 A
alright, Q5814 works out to 0.060 mag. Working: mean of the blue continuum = 19.6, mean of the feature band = 18.5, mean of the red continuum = 19.5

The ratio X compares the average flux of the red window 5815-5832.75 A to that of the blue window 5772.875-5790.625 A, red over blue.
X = 1.02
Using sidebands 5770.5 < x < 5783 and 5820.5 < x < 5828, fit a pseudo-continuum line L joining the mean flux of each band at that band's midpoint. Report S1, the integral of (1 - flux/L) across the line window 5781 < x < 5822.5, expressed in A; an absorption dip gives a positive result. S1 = 0.5 A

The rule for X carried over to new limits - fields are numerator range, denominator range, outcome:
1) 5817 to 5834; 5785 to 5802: 1.02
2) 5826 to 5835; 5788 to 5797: 1.08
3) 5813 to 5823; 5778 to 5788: 1.01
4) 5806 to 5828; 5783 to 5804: 0.97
